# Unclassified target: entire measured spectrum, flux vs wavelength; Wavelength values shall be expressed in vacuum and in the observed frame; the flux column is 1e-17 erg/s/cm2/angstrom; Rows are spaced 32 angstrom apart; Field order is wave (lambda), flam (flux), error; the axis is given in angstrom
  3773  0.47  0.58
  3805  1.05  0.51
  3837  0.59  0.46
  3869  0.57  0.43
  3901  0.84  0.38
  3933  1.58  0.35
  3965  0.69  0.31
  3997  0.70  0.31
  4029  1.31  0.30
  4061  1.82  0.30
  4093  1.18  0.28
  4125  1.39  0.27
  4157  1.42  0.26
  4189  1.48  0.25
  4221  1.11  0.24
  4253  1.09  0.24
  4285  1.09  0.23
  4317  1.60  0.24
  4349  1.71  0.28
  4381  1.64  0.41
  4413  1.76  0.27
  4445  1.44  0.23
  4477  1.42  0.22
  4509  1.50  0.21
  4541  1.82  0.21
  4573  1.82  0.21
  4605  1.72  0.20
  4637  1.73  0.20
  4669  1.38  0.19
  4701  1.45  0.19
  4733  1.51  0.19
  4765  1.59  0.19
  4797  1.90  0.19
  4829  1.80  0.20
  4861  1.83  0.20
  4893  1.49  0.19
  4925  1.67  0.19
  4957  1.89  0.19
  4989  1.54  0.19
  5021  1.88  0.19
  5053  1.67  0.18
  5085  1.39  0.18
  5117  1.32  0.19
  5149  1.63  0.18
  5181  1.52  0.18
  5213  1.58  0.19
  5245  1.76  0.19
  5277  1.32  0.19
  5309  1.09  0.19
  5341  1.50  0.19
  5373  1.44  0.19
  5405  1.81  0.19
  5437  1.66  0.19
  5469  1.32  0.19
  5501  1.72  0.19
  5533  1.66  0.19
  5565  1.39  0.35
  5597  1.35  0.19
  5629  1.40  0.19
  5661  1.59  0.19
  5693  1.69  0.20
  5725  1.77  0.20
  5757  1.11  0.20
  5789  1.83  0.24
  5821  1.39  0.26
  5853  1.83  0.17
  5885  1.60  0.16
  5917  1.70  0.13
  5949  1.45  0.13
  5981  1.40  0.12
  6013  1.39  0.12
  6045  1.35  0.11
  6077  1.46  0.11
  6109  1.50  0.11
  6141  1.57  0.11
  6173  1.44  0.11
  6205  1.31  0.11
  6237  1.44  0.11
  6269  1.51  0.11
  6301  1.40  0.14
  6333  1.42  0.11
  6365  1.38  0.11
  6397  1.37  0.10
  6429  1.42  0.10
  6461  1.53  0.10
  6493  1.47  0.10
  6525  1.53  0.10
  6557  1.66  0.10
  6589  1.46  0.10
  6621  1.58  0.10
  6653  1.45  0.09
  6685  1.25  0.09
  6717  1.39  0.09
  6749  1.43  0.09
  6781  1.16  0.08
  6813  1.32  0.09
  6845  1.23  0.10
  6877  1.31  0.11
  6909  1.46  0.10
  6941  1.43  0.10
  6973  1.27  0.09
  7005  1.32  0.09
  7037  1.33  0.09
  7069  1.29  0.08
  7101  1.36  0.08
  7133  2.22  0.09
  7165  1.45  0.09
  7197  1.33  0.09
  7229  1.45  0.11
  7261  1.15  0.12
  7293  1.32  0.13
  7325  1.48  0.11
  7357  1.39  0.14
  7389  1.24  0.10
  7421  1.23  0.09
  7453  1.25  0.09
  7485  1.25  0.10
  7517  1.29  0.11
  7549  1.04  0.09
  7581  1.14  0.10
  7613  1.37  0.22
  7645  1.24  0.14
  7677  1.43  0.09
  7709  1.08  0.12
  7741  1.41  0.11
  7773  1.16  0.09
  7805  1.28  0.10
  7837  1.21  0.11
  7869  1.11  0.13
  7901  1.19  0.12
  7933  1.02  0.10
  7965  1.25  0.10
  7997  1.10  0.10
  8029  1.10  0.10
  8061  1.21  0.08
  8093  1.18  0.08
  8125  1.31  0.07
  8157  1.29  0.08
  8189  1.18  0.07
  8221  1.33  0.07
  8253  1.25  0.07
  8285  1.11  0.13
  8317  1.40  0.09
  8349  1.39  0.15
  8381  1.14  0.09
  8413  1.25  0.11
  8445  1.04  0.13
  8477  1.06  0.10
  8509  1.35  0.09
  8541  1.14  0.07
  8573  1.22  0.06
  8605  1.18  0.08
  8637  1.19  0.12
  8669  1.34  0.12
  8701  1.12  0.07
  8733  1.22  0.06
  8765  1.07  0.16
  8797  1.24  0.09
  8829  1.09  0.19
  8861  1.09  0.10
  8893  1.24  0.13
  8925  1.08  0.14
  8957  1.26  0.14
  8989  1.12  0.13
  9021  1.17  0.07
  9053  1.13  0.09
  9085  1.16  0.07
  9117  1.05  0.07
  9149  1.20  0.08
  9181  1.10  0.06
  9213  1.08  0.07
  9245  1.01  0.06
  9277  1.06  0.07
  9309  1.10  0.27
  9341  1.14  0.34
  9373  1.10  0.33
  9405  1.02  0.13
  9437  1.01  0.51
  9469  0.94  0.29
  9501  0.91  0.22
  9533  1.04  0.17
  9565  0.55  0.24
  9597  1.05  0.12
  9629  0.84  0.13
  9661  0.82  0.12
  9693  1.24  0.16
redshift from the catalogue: 0.09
